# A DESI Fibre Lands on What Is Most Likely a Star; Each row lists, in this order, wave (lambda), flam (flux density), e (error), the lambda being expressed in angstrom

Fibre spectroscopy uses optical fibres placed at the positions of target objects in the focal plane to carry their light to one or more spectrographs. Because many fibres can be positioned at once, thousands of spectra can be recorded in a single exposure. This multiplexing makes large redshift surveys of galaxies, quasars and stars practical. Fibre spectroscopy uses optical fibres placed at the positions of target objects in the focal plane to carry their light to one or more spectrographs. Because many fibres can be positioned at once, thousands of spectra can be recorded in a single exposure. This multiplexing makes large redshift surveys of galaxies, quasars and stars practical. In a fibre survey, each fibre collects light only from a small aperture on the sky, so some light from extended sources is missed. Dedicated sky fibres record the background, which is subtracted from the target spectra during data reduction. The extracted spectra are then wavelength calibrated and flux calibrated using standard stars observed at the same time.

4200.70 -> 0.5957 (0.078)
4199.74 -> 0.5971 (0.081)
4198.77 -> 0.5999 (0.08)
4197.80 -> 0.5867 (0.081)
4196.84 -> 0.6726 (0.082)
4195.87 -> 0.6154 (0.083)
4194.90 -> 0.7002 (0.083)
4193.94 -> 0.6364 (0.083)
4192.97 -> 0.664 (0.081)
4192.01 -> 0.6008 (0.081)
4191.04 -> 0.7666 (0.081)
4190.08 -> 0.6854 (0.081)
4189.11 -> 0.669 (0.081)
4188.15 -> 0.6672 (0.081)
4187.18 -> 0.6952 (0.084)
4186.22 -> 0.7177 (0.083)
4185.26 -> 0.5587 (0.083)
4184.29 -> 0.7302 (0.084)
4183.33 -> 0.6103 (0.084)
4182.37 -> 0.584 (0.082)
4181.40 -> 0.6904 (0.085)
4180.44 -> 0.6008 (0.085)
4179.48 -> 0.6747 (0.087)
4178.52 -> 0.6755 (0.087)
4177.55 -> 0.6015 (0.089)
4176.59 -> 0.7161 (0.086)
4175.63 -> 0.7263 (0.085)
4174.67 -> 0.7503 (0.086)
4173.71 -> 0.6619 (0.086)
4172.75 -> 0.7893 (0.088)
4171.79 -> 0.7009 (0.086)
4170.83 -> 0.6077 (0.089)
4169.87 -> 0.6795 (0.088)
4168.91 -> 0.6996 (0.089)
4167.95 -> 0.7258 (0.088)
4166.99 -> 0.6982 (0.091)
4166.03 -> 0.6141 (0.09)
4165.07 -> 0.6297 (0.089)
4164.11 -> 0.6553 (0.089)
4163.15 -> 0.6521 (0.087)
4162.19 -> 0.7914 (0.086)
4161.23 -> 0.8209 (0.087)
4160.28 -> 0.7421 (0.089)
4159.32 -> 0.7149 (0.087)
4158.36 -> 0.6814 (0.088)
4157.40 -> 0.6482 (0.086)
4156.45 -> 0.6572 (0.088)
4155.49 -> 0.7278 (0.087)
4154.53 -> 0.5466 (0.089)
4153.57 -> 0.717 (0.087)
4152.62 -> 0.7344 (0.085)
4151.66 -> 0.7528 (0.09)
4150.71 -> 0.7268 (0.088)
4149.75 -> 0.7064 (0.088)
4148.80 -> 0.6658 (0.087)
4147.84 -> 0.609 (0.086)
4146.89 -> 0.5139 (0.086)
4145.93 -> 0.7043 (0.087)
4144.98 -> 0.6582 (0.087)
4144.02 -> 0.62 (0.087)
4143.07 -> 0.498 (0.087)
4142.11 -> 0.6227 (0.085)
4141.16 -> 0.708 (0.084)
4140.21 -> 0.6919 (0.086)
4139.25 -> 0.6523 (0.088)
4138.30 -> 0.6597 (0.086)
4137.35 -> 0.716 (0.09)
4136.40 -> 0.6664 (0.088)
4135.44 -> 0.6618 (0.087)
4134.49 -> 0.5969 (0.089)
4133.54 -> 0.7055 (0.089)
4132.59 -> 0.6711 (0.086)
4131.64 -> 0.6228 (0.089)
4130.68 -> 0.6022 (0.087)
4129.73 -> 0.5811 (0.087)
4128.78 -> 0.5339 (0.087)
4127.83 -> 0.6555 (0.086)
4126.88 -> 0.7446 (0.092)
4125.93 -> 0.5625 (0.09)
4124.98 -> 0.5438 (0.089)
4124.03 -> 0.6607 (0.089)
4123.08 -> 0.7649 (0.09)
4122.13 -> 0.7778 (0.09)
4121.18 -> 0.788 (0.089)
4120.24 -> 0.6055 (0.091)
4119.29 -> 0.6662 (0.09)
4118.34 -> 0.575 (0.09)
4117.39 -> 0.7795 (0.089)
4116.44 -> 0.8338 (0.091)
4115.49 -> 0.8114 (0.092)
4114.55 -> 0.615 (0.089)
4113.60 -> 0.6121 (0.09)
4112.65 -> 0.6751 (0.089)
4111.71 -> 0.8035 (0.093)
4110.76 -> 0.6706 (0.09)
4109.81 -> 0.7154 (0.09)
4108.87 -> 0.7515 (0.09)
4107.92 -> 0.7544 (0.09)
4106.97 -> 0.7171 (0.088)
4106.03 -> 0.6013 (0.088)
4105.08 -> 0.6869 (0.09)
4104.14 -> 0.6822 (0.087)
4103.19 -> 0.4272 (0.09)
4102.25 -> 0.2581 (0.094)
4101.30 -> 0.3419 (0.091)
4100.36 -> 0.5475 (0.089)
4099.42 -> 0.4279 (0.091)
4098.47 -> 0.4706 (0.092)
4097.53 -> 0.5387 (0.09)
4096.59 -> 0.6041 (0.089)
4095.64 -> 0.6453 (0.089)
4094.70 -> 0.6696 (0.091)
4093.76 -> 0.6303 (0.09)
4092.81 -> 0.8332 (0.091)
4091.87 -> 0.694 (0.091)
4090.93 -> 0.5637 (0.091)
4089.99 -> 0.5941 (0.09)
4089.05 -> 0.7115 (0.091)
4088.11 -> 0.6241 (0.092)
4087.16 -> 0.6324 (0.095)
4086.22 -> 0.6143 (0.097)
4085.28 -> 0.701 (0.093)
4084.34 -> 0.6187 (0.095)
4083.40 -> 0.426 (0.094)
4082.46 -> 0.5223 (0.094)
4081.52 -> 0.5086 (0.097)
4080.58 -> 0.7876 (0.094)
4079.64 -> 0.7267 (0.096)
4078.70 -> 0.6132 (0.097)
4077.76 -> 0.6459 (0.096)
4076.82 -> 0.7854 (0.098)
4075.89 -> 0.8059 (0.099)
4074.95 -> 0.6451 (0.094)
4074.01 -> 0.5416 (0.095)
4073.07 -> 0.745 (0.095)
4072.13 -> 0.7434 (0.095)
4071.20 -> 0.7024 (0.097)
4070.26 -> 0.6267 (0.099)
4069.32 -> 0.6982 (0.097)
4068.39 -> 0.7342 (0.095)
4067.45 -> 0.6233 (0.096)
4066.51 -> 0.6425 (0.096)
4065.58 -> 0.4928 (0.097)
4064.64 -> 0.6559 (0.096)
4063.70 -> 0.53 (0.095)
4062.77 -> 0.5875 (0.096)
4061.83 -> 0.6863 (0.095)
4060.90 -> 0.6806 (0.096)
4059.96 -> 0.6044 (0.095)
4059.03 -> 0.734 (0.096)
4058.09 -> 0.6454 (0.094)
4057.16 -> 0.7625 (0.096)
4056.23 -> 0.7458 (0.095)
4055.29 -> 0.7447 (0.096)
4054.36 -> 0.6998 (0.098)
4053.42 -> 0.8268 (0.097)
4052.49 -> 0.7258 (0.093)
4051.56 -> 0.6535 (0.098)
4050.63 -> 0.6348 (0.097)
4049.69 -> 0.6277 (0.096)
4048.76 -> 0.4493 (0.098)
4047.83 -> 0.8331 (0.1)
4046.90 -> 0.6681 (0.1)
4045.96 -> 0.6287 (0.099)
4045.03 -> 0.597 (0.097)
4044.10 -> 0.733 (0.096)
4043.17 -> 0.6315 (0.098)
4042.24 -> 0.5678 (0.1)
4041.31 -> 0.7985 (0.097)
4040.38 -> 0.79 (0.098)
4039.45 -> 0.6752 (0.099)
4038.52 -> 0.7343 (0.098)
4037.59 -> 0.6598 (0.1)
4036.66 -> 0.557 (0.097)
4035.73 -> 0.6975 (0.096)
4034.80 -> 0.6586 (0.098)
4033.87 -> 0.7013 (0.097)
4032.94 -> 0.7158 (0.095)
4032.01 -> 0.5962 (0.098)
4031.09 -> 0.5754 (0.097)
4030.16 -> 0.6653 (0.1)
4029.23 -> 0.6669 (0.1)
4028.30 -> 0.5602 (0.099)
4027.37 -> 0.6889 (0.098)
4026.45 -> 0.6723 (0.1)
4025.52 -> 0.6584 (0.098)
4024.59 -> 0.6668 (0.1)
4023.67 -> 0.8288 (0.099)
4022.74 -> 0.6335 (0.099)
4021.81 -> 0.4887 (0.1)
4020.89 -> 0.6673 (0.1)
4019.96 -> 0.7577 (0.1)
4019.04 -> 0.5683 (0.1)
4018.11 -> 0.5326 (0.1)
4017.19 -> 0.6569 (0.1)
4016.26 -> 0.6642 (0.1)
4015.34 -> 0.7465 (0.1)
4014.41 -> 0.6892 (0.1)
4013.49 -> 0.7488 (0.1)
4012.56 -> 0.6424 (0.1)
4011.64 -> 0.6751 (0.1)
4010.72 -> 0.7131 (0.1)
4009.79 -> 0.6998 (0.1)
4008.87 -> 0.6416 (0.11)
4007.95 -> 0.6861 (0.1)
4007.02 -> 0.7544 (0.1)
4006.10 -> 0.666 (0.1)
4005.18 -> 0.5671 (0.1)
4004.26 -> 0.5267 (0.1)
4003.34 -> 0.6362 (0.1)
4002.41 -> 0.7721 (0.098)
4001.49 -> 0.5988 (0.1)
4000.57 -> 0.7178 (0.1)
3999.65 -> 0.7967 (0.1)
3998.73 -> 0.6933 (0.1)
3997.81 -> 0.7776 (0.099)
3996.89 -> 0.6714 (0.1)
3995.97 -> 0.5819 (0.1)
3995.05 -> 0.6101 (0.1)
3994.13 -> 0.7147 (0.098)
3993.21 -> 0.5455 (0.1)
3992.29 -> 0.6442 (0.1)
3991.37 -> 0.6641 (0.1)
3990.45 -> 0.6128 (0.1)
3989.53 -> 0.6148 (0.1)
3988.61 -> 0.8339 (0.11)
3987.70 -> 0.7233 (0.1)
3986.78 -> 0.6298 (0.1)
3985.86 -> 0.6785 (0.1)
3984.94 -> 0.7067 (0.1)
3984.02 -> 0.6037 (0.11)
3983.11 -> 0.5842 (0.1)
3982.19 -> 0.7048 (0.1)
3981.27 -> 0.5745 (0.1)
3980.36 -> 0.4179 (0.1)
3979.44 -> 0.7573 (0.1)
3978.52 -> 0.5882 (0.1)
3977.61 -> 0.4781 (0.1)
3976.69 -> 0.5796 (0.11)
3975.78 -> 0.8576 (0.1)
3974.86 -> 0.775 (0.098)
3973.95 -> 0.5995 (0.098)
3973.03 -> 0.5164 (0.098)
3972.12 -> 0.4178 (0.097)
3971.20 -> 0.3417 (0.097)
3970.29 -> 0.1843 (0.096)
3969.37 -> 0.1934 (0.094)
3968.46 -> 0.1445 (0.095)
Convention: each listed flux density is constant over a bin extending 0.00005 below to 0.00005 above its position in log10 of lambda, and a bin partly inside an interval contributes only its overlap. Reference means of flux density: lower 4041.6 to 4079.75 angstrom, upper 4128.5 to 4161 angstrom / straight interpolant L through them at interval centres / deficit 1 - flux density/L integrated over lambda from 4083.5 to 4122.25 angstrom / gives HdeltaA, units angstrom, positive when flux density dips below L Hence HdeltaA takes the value 1.53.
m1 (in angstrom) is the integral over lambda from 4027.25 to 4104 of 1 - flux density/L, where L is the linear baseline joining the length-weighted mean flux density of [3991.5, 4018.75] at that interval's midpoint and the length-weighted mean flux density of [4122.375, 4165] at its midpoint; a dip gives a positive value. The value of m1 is 2.9 angstrom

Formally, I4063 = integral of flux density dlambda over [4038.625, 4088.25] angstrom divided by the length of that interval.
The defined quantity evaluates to 0.663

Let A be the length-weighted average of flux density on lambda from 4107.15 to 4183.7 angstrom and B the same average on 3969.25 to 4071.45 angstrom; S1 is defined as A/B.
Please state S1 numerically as 1.0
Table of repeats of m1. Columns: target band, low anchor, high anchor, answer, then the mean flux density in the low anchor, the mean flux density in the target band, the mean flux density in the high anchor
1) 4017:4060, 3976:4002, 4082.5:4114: -2.47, 0.649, 0.669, 0.612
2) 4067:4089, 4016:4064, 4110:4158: 0.30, 0.665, 0.656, 0.667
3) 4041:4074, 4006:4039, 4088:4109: -1.82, 0.665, 0.668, 0.596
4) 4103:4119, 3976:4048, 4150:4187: -0.42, 0.66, 0.693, 0.685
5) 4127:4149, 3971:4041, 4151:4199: 1.15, 0.653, 0.637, 0.677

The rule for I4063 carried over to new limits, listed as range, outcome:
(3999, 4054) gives 0.668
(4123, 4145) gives 0.639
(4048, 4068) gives 0.658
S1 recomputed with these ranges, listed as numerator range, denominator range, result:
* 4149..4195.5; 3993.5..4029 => 1.02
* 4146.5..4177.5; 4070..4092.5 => 1.06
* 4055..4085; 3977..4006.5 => 1.02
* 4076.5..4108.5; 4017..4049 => 0.92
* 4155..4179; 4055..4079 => 1.04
